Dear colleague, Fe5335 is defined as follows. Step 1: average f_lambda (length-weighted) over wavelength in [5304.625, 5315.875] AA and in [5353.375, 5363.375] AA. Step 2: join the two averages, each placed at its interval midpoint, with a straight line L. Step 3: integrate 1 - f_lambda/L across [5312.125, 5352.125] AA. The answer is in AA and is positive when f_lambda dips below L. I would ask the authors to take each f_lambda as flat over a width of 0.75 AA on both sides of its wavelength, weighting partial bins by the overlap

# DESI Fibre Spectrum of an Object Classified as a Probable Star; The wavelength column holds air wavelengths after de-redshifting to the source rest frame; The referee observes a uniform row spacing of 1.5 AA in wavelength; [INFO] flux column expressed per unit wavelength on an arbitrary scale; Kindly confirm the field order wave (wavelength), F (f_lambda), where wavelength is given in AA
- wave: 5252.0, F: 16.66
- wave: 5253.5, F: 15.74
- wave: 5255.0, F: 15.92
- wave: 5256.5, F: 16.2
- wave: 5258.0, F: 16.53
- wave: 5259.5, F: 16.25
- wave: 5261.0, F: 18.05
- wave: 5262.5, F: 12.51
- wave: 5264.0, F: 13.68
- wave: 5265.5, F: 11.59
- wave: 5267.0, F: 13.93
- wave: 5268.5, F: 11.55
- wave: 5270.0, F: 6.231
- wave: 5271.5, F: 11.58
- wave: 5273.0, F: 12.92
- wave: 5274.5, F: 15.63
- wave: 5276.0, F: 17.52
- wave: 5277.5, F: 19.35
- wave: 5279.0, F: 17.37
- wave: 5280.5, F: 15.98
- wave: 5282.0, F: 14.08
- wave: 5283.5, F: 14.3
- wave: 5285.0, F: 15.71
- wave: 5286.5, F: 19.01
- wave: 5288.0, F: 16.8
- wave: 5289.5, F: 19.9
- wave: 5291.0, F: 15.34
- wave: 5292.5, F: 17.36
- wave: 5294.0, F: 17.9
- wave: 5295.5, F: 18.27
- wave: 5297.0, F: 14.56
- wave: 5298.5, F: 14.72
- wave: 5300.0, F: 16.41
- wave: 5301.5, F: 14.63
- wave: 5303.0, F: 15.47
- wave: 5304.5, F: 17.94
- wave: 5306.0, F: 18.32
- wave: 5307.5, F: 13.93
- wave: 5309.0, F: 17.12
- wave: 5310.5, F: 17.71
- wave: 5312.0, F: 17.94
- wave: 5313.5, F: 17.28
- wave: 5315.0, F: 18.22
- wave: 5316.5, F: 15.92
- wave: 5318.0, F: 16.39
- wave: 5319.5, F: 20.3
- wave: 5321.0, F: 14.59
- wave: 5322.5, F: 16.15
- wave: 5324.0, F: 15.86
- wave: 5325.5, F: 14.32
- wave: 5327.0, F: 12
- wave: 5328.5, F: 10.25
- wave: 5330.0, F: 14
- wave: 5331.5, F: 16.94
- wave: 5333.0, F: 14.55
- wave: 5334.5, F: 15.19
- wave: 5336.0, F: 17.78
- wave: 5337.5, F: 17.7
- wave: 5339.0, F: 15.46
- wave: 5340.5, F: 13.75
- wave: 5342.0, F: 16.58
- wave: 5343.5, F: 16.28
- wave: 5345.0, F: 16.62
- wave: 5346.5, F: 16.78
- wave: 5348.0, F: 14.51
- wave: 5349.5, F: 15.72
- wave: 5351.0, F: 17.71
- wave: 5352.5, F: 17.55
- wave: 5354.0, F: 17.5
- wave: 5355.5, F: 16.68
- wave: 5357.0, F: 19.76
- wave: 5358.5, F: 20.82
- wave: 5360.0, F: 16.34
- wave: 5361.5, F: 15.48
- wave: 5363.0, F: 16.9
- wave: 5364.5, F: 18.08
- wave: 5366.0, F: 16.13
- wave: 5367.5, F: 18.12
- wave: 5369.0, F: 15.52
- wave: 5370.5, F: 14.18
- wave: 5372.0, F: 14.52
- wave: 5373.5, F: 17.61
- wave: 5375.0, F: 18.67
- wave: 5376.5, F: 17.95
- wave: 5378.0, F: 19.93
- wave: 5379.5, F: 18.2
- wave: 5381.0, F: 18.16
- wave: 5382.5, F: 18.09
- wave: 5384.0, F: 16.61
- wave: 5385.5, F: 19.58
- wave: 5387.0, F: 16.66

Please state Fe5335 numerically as 3.63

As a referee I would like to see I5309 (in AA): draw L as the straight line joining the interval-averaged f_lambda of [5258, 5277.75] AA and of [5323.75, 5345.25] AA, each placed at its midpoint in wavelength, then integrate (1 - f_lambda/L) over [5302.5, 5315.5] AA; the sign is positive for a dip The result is -2.21 AA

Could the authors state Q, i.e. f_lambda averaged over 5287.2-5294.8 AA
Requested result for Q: 17.5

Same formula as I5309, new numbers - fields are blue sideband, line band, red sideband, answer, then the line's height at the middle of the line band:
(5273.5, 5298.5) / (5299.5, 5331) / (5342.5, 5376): 1.6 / 16.8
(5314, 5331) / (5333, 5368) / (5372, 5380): 0.0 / 16.8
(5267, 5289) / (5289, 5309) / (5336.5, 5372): -1.5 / 15.4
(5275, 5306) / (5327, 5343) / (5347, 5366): 1.8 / 17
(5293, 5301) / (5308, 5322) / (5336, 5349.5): -0.8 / 16.2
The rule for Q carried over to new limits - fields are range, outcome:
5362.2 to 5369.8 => 16.9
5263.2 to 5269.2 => 12.7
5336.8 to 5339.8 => 16.5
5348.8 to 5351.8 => 16.7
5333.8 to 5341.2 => 16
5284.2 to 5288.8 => 17.2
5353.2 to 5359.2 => 18.7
